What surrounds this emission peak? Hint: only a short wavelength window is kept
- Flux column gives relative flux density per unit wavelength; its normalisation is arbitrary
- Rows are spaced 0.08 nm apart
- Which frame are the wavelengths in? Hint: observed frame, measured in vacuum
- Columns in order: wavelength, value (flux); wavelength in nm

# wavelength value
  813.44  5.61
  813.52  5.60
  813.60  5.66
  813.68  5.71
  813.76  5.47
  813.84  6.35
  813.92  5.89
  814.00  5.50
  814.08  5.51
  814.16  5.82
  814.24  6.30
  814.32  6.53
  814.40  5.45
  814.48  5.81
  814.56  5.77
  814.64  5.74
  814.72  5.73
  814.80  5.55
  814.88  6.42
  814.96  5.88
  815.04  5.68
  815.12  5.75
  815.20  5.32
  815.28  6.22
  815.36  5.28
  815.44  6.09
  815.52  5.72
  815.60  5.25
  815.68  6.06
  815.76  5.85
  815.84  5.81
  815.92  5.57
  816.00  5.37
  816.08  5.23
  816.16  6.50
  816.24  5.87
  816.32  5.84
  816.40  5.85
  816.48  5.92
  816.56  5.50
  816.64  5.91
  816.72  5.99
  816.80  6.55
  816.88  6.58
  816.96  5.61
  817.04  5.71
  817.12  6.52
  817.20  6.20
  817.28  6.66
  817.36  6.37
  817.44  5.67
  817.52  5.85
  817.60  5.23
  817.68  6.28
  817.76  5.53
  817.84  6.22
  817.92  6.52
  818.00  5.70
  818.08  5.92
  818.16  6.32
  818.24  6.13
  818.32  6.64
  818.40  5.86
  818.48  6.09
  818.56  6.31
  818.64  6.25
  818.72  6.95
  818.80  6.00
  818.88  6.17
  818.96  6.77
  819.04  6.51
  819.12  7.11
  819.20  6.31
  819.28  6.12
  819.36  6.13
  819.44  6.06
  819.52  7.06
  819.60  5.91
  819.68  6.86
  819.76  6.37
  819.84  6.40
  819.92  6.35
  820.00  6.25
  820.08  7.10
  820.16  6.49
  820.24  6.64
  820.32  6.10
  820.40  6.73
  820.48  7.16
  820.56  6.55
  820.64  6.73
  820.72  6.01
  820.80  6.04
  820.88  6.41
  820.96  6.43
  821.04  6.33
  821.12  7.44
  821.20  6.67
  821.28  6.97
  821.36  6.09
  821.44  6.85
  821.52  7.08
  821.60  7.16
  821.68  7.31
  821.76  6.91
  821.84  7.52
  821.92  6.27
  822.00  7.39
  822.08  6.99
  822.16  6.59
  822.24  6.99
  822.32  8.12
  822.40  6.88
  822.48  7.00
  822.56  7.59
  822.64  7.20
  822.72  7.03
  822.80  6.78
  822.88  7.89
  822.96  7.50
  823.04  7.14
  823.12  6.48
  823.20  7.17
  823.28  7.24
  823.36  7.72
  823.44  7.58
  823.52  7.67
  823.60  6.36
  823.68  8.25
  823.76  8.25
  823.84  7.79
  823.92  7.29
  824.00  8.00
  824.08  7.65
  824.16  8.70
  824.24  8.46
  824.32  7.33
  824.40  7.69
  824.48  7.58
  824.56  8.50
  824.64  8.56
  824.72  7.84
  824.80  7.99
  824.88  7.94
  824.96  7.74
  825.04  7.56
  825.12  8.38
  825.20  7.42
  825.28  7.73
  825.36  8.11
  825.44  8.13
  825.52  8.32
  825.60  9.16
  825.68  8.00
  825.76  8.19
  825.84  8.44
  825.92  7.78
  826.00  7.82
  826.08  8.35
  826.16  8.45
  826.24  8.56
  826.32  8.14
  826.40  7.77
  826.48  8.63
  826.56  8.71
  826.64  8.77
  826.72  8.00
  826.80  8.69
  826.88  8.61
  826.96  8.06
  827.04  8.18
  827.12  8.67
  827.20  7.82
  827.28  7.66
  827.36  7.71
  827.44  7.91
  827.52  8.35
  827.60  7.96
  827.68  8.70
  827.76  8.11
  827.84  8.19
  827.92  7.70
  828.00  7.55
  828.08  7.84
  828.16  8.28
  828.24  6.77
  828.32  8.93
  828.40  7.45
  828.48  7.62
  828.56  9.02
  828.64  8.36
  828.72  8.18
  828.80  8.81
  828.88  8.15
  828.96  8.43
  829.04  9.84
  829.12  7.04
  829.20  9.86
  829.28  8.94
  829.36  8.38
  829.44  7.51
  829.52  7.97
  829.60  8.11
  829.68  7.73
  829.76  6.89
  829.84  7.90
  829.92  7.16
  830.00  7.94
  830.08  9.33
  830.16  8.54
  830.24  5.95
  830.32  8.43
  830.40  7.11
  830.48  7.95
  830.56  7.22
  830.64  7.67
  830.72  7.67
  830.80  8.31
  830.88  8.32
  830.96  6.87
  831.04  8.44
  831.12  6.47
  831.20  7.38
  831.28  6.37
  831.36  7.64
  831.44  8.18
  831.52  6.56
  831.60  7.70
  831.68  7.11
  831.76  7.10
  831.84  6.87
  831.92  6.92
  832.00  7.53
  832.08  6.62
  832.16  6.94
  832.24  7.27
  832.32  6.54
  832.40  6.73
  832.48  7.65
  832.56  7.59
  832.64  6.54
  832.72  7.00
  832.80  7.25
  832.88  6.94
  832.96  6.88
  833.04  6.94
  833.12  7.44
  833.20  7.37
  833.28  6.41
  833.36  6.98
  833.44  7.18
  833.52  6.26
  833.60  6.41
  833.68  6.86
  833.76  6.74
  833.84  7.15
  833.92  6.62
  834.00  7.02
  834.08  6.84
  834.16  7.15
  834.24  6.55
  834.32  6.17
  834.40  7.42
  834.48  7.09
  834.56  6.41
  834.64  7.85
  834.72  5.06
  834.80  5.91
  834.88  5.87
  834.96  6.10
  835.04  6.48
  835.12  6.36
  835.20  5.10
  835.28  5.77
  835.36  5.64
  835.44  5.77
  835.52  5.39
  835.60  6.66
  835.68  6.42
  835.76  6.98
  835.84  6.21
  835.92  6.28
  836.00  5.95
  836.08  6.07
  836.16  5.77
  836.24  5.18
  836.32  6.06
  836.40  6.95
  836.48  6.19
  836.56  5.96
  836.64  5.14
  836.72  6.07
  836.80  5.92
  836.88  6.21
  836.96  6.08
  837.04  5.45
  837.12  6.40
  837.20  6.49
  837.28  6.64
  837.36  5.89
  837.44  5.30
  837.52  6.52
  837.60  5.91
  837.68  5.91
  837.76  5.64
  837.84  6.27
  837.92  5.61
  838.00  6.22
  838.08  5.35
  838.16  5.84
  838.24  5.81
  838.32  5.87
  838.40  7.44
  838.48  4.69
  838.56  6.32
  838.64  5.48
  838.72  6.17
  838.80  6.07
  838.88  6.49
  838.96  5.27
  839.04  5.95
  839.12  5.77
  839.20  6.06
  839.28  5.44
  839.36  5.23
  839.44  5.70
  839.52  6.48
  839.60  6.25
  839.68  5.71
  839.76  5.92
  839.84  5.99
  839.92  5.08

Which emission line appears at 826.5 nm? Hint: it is Mg II 2798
